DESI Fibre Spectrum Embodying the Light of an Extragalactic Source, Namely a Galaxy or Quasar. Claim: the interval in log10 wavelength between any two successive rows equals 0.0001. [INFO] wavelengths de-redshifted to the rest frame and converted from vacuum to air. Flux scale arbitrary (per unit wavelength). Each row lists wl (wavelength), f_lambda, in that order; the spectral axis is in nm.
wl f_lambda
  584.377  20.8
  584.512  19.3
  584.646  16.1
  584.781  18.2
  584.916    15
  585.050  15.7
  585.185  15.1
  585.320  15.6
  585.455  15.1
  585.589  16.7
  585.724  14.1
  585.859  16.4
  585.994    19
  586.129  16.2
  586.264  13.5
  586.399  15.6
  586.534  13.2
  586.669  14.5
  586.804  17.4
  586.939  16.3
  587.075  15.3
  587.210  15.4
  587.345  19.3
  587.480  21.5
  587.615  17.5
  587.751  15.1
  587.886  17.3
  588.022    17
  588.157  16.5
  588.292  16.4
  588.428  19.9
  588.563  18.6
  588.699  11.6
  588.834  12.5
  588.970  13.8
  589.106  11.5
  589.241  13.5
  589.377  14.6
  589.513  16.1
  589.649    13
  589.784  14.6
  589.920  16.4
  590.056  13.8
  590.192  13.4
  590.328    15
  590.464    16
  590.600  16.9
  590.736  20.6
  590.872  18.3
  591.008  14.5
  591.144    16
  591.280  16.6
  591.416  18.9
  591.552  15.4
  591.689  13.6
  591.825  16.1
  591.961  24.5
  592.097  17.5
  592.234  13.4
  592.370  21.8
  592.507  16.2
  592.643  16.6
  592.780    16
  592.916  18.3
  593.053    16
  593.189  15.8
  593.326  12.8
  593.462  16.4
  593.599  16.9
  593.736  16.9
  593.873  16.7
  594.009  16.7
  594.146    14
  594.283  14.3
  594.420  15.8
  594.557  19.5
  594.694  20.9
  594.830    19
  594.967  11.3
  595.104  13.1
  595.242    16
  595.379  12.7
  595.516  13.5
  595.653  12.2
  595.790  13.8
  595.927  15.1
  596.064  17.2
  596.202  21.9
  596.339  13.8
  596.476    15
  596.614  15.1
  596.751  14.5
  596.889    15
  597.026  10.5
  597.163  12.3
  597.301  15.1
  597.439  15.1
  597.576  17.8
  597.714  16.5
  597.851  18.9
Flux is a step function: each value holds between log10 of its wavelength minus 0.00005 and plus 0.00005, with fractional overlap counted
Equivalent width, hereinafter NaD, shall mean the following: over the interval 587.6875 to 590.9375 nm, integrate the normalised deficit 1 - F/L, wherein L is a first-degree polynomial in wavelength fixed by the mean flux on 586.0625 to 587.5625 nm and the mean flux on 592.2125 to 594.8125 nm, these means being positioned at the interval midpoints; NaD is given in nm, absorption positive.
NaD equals 0.17 nm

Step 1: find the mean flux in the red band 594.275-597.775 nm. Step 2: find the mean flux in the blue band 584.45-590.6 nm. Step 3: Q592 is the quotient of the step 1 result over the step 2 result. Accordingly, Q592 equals 0.97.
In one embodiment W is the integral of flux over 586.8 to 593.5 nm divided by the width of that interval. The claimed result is 16.2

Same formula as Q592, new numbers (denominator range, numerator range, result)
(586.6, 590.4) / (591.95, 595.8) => 1.03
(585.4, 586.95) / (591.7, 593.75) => 1.08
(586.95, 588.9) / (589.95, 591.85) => 0.96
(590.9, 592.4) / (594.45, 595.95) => 0.89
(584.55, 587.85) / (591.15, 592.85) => 1.06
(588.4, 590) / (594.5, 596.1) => 1.05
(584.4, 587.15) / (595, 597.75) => 0.92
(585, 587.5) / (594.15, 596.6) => 0.97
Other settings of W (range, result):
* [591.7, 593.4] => 17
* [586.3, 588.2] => 16.5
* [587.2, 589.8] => 15.8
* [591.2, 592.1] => 17.5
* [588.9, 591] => 15.1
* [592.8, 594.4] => 15.9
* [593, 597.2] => 15.3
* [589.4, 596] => 16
